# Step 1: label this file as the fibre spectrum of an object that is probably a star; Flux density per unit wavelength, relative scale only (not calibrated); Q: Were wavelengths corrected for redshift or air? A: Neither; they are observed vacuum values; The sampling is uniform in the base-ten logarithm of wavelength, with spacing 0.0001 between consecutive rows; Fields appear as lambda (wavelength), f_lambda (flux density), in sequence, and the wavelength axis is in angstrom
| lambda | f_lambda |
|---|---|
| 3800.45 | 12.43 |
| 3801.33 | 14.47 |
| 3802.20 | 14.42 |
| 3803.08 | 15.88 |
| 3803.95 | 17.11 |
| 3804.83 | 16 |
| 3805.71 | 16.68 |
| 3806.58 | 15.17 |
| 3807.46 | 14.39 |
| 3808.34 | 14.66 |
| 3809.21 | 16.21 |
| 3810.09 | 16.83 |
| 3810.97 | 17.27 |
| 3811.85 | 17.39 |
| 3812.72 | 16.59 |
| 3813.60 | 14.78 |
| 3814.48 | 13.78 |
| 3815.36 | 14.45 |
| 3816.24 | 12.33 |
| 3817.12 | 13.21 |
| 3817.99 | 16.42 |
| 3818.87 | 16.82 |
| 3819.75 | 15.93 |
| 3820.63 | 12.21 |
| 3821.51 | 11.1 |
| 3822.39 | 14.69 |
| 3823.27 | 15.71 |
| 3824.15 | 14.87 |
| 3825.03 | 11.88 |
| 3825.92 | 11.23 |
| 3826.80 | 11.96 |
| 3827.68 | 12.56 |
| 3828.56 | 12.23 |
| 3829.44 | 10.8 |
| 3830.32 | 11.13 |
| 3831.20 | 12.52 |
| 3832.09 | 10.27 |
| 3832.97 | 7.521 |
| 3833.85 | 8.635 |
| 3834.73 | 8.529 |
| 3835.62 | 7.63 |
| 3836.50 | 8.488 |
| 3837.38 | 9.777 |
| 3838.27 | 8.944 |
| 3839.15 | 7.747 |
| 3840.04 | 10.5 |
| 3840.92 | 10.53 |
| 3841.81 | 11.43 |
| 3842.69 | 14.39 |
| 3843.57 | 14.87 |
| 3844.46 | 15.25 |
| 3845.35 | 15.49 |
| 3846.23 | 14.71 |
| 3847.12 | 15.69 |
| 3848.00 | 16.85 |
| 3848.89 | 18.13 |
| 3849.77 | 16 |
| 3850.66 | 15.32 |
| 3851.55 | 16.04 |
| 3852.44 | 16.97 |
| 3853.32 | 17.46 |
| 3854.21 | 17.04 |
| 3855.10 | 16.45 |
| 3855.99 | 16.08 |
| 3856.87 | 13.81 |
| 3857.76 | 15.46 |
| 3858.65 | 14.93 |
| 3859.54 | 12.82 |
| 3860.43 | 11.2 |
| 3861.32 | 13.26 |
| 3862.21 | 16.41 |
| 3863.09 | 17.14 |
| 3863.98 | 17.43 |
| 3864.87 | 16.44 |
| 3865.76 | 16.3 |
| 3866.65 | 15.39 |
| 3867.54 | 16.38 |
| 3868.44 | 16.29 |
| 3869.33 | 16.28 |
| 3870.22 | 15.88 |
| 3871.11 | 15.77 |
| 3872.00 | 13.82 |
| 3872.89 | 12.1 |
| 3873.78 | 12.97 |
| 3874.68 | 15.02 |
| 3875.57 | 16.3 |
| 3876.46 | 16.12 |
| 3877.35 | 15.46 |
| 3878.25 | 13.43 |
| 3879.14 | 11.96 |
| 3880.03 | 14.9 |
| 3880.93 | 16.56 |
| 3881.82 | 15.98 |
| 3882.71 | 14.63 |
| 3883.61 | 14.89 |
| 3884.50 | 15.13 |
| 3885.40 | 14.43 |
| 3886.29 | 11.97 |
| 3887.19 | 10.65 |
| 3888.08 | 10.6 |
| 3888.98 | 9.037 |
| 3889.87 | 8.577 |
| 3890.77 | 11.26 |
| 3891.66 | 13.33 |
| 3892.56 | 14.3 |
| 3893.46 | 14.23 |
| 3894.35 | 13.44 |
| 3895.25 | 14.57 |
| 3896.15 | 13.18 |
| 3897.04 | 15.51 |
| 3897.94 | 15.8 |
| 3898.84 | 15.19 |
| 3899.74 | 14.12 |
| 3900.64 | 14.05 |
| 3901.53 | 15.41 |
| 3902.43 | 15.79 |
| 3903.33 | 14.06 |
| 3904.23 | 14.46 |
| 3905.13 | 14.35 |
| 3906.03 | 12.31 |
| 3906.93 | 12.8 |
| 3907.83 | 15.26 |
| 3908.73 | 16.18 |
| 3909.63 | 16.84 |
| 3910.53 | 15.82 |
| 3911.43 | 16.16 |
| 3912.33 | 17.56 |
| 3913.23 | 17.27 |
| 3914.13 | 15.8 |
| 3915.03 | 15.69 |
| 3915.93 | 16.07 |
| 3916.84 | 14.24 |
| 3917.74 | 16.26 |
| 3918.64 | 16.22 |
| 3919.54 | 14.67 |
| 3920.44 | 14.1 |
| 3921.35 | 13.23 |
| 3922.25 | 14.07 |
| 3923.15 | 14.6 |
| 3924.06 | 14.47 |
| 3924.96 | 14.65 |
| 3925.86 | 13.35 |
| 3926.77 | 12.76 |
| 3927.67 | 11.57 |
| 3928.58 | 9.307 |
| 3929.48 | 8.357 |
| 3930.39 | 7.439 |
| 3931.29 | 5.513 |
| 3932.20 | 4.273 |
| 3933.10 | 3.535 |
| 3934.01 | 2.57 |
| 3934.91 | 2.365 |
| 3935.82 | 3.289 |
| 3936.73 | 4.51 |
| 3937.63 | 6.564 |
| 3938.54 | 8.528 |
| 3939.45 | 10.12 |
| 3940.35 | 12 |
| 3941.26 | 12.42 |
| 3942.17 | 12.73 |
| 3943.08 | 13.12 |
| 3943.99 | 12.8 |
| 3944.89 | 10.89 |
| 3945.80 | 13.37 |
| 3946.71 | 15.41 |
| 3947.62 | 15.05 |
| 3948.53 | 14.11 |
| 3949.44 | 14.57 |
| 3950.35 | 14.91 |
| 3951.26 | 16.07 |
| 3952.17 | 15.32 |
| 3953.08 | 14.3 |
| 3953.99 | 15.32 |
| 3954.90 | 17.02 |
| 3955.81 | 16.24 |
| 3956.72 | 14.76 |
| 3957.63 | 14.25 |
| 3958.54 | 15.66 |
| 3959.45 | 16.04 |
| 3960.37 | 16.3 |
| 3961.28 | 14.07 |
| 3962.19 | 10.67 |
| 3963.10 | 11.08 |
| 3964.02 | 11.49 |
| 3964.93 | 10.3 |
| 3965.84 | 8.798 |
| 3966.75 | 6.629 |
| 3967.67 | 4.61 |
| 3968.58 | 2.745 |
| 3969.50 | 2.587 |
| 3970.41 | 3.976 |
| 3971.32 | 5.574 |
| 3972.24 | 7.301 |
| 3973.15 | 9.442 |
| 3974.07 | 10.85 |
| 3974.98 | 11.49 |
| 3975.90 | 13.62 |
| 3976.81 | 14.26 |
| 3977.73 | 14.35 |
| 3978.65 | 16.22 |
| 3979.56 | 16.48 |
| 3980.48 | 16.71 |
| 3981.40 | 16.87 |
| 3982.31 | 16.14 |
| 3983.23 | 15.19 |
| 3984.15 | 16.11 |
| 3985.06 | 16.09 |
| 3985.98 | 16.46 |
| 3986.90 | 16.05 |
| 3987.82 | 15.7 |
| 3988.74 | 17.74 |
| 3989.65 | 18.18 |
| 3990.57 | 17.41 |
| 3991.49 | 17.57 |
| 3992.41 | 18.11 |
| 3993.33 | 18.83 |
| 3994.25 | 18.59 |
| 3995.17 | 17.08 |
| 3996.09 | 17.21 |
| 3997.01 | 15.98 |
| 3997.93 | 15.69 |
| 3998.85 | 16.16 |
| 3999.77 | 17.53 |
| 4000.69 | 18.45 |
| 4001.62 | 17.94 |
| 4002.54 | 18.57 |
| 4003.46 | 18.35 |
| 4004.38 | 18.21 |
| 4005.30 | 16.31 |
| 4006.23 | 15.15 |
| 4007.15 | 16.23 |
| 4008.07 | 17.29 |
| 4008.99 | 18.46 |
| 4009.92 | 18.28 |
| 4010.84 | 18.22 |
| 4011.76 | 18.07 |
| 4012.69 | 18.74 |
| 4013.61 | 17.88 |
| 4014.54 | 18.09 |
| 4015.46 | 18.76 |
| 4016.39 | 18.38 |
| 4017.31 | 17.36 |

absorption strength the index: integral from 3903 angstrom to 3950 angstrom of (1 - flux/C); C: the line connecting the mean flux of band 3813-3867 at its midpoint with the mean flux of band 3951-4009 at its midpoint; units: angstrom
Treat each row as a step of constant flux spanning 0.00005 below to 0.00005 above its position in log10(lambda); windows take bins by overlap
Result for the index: 6.1 angstrom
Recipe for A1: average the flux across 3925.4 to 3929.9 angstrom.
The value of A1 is 11.1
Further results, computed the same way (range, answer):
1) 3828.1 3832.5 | 11.4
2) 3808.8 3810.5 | 16.5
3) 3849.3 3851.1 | 15.7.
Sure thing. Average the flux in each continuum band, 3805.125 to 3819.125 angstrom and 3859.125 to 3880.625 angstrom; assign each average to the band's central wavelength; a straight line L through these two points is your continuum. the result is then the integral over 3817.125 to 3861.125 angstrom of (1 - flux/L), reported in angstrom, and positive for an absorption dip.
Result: 5.8 angstrom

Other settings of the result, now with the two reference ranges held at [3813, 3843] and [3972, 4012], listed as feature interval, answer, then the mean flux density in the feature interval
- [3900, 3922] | -1.6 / 15.2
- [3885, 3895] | 1.1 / 12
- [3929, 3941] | 7.0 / 6.2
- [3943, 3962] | 0.7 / 14.7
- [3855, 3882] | -4.3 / 15.1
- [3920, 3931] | 1.7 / 12.2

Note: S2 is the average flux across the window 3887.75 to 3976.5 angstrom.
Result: 12.2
